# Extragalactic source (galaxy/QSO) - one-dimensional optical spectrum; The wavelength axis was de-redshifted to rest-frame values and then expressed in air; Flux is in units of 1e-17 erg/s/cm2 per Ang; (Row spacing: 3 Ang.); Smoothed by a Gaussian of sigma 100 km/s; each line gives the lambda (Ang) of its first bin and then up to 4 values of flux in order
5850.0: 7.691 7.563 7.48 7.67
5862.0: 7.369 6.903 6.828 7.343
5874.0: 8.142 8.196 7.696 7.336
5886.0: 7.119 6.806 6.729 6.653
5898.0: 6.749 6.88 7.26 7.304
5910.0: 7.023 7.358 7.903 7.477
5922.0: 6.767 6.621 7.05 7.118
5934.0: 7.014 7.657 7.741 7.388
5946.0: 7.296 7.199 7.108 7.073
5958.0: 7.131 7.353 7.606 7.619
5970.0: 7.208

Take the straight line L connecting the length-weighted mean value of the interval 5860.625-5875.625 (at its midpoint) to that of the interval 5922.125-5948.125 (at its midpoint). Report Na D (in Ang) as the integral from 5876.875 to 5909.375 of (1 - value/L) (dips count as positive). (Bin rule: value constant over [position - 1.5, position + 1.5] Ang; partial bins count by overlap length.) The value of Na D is 0.8 Ang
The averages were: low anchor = 7.32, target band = 7.11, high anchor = 7.21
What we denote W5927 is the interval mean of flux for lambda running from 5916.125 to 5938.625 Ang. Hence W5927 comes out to 7.15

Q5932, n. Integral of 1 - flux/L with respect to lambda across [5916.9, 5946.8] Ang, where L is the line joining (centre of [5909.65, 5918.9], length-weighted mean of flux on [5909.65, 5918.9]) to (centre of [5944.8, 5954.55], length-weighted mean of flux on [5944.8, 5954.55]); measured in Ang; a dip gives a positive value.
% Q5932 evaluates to 0.4 Ang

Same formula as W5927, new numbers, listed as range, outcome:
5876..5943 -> 7.2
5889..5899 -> 6.72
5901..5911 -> 7.16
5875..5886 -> 7.68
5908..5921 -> 7.41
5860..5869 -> 7.08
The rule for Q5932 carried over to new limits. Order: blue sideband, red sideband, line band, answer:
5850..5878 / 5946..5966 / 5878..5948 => 1.80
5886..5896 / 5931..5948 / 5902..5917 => -0.68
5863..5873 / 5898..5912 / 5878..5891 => -0.30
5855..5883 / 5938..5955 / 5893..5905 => 0.93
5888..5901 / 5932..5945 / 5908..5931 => -0.12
